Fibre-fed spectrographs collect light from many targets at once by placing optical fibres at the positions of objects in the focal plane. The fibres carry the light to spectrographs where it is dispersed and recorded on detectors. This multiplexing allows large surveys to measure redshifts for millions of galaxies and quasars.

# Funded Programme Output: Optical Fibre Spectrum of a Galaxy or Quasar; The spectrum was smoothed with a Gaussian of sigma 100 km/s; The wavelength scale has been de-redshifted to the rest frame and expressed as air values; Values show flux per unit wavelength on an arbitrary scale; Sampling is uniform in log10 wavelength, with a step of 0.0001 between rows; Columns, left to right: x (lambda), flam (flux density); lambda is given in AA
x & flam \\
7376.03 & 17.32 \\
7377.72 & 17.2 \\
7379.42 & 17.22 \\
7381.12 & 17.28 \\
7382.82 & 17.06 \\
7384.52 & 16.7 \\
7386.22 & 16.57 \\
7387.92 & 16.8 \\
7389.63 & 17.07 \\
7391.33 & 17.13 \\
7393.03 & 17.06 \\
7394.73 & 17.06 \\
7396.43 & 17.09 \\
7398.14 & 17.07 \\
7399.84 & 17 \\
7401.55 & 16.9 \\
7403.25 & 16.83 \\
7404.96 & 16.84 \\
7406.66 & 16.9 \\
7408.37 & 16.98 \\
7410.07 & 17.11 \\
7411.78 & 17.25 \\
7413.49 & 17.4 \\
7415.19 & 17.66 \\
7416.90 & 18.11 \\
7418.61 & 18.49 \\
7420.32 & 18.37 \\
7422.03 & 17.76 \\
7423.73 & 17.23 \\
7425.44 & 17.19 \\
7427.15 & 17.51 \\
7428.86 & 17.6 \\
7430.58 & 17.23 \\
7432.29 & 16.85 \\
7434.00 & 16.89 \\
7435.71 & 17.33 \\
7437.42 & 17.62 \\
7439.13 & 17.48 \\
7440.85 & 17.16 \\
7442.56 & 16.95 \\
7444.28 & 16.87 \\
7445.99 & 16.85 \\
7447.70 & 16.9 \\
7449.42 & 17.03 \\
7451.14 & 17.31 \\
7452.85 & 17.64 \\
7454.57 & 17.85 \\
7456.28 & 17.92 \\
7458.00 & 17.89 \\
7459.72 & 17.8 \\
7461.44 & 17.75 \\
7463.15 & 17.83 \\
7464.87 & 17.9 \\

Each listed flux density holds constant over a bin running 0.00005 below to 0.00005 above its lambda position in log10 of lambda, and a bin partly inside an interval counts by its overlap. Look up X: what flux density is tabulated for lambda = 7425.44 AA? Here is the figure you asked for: 17.19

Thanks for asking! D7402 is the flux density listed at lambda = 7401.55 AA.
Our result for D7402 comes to 16.9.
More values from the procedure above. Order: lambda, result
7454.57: 17.85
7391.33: 17.13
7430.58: 17.23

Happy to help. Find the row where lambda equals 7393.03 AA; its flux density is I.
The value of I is 17.06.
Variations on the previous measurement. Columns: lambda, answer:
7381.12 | 17.28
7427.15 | 17.51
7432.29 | 16.85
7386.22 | 16.57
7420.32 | 18.37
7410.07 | 17.11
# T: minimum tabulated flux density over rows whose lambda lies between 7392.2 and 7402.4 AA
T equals 16.9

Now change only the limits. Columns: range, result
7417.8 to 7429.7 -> 17.19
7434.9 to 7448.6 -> 16.85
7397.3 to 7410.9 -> 16.83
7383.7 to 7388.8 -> 16.57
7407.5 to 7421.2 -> 16.98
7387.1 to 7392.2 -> 16.8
